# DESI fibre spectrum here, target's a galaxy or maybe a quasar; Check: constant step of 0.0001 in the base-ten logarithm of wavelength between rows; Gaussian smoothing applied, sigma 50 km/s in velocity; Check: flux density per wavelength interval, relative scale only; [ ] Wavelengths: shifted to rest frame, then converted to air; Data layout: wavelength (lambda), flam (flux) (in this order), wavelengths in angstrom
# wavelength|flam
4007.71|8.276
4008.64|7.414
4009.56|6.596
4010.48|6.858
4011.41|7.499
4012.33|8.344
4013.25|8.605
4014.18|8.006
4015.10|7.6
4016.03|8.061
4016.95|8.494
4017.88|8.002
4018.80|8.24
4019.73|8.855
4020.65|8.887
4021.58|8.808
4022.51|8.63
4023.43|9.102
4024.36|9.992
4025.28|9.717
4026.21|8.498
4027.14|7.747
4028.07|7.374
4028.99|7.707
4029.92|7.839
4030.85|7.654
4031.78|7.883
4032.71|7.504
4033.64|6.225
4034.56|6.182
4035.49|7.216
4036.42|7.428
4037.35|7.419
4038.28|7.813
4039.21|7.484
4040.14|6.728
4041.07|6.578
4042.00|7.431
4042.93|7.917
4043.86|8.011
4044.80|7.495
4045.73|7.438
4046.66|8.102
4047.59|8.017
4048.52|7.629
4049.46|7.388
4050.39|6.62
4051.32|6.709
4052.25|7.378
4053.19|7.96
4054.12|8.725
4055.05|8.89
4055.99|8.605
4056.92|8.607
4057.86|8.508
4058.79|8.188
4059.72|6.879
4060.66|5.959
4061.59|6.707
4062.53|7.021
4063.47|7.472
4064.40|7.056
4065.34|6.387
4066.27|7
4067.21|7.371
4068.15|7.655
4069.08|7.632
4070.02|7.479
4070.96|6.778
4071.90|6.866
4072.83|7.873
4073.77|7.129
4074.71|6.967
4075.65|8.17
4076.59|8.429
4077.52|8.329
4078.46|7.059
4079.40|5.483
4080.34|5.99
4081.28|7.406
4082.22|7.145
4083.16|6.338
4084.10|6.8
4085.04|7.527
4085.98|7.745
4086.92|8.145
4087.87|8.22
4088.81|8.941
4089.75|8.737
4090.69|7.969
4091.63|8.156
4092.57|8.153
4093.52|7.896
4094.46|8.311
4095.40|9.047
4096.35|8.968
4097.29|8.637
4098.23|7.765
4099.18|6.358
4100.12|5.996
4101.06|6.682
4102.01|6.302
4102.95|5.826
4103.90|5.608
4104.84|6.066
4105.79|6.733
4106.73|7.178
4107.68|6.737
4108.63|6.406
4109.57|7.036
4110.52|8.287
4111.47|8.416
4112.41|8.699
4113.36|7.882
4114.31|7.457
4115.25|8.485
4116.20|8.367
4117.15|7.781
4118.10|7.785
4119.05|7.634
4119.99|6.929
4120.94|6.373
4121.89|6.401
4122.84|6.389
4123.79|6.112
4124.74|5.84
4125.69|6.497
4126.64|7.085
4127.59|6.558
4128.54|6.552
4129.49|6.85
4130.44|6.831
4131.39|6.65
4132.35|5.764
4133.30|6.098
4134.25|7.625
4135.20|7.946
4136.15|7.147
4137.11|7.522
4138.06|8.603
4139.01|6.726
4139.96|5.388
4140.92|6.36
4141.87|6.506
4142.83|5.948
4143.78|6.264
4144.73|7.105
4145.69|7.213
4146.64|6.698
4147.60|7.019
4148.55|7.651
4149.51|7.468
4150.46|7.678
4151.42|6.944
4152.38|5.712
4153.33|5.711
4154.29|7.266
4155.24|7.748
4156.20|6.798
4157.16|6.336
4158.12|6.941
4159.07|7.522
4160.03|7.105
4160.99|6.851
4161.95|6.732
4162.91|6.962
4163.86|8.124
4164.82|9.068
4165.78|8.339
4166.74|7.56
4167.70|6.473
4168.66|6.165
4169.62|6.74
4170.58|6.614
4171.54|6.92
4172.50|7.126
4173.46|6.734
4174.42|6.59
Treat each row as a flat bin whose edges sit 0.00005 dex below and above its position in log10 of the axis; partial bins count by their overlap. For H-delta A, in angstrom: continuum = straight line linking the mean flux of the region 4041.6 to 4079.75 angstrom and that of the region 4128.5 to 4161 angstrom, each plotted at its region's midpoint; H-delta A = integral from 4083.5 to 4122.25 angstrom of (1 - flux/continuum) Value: -1.8 angstrom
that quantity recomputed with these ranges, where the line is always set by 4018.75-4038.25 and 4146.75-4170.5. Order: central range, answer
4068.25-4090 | 0.67 angstrom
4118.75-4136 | 1.54 angstrom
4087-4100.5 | -0.94 angstrom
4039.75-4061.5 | 0.68 angstrom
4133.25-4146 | 0.58 angstrom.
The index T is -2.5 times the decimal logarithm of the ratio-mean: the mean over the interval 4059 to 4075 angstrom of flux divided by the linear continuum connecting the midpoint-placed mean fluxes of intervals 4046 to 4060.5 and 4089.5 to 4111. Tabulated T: 0.09 mag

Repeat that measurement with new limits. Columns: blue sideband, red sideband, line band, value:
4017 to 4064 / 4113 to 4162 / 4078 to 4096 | -0.04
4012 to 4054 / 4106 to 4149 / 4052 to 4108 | 0.00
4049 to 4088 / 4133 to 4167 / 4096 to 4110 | 0.07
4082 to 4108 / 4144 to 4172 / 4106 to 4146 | 0.04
